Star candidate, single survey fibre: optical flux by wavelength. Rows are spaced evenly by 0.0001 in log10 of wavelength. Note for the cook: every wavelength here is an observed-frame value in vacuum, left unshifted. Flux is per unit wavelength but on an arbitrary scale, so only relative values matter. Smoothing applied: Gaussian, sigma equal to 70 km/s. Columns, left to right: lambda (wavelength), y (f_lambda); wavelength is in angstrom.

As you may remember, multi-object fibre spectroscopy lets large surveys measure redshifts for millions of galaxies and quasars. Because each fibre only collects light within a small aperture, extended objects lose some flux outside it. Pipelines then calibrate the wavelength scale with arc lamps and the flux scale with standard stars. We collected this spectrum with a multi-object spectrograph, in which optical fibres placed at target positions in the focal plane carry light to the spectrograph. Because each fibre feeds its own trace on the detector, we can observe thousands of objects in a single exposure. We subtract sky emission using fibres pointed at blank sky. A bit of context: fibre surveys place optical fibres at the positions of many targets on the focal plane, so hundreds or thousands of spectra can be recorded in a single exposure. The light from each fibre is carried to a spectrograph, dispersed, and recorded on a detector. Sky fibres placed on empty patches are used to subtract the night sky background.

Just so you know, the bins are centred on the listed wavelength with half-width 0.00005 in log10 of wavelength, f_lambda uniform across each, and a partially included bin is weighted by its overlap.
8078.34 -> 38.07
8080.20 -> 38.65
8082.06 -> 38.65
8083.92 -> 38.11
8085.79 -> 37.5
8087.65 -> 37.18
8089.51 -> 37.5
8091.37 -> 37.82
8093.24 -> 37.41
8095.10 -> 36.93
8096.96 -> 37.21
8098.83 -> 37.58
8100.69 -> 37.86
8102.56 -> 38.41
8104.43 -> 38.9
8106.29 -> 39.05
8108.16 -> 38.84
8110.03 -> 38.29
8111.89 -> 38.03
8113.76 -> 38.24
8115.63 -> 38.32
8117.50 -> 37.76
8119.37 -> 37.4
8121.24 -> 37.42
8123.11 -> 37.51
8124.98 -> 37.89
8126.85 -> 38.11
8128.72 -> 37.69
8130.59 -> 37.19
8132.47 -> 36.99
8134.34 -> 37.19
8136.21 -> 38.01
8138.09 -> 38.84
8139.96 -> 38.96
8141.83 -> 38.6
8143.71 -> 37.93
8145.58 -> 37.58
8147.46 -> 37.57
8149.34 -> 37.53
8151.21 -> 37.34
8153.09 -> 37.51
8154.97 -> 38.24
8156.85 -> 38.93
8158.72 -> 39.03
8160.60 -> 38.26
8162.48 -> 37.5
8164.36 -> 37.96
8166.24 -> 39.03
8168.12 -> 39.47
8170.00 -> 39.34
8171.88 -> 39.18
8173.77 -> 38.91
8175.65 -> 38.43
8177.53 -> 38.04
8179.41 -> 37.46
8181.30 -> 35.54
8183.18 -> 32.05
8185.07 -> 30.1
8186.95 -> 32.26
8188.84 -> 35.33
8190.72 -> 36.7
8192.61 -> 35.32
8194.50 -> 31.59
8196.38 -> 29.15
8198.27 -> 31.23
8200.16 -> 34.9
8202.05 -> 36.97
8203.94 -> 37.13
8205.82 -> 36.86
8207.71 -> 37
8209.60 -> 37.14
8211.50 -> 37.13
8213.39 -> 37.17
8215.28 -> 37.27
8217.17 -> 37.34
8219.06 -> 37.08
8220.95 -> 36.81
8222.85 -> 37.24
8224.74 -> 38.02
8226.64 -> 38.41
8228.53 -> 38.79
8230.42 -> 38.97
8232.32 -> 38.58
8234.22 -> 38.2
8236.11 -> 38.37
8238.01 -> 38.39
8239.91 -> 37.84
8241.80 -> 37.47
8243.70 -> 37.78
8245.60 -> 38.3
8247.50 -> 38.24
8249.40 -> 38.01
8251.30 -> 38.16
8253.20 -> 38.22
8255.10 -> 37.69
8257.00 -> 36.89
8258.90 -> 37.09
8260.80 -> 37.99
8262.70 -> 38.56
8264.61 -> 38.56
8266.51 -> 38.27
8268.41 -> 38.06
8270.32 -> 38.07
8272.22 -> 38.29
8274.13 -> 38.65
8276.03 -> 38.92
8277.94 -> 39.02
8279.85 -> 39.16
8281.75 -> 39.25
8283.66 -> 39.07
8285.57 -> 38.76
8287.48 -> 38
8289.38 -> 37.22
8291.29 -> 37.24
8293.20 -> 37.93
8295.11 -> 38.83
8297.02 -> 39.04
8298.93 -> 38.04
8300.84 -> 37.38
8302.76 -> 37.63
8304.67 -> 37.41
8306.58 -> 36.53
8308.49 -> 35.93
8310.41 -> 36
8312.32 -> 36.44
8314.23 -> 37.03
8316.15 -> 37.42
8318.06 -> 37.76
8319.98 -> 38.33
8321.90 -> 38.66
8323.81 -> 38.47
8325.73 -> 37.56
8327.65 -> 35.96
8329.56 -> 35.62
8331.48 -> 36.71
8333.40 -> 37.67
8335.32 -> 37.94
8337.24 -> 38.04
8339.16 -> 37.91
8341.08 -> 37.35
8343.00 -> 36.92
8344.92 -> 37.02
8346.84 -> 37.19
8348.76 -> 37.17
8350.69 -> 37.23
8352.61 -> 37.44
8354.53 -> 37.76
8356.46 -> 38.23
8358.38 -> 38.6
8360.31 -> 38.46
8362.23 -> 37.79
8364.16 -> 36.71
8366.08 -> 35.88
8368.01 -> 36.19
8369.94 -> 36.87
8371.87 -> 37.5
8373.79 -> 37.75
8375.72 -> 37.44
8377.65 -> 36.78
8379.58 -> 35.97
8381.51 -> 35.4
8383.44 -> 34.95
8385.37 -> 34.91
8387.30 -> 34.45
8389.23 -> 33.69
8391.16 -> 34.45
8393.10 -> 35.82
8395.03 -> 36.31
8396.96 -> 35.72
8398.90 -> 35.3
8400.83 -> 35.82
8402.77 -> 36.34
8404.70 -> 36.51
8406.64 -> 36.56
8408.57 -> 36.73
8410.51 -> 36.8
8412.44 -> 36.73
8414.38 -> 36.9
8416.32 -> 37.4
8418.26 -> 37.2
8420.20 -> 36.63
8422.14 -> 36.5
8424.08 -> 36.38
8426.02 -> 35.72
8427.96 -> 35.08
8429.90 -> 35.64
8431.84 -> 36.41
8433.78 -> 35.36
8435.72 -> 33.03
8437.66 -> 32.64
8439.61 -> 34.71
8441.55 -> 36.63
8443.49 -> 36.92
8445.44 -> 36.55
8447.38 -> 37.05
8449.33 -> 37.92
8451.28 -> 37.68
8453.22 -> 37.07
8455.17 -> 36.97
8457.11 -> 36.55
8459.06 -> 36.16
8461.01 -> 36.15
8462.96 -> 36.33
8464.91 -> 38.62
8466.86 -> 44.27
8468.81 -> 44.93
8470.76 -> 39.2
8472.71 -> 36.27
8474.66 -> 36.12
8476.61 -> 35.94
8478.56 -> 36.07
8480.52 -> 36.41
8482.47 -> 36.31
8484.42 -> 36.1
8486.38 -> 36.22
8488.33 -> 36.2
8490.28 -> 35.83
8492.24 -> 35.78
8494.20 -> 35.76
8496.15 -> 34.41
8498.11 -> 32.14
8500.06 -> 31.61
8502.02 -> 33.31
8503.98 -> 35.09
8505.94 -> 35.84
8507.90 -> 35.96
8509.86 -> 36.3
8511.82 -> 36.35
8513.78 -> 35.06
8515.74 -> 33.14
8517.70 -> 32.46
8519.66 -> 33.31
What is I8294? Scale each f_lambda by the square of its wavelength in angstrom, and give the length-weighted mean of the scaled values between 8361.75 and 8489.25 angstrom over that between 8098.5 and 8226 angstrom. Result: 1.05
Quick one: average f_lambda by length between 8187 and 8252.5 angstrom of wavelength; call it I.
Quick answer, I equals 36.8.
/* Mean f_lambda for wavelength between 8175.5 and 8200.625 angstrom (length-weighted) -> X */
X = 34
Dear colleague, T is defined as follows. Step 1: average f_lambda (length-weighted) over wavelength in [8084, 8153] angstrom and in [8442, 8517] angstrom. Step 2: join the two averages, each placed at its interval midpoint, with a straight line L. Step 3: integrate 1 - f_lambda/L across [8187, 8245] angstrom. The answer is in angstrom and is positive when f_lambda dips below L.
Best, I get 1.3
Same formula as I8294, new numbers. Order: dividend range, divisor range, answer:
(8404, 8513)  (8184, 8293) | 1.03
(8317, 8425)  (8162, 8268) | 1.03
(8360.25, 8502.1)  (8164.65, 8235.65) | 1.05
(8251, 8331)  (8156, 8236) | 1.05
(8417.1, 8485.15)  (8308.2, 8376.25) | 1.01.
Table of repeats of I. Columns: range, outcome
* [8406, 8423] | 36.8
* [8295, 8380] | 37.3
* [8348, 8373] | 37.4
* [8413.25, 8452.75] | 36.1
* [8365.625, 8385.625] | 36.4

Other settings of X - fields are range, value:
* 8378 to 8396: 35.2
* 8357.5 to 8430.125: 36.3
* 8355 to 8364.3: 38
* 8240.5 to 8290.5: 38.2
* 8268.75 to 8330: 37.8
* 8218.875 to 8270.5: 38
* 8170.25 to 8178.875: 38.6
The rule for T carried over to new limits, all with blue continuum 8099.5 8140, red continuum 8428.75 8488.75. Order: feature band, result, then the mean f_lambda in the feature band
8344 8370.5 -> -0.1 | 37.3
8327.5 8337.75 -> 0.1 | 37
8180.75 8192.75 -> 1.3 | 33.8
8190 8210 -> 1.5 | 34.8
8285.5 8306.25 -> -0.3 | 37.9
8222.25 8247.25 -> -0.4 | 38.2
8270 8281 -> -0.4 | 38.7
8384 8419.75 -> 1.0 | 36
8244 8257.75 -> -0.1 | 37.9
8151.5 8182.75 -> -0.3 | 38.2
